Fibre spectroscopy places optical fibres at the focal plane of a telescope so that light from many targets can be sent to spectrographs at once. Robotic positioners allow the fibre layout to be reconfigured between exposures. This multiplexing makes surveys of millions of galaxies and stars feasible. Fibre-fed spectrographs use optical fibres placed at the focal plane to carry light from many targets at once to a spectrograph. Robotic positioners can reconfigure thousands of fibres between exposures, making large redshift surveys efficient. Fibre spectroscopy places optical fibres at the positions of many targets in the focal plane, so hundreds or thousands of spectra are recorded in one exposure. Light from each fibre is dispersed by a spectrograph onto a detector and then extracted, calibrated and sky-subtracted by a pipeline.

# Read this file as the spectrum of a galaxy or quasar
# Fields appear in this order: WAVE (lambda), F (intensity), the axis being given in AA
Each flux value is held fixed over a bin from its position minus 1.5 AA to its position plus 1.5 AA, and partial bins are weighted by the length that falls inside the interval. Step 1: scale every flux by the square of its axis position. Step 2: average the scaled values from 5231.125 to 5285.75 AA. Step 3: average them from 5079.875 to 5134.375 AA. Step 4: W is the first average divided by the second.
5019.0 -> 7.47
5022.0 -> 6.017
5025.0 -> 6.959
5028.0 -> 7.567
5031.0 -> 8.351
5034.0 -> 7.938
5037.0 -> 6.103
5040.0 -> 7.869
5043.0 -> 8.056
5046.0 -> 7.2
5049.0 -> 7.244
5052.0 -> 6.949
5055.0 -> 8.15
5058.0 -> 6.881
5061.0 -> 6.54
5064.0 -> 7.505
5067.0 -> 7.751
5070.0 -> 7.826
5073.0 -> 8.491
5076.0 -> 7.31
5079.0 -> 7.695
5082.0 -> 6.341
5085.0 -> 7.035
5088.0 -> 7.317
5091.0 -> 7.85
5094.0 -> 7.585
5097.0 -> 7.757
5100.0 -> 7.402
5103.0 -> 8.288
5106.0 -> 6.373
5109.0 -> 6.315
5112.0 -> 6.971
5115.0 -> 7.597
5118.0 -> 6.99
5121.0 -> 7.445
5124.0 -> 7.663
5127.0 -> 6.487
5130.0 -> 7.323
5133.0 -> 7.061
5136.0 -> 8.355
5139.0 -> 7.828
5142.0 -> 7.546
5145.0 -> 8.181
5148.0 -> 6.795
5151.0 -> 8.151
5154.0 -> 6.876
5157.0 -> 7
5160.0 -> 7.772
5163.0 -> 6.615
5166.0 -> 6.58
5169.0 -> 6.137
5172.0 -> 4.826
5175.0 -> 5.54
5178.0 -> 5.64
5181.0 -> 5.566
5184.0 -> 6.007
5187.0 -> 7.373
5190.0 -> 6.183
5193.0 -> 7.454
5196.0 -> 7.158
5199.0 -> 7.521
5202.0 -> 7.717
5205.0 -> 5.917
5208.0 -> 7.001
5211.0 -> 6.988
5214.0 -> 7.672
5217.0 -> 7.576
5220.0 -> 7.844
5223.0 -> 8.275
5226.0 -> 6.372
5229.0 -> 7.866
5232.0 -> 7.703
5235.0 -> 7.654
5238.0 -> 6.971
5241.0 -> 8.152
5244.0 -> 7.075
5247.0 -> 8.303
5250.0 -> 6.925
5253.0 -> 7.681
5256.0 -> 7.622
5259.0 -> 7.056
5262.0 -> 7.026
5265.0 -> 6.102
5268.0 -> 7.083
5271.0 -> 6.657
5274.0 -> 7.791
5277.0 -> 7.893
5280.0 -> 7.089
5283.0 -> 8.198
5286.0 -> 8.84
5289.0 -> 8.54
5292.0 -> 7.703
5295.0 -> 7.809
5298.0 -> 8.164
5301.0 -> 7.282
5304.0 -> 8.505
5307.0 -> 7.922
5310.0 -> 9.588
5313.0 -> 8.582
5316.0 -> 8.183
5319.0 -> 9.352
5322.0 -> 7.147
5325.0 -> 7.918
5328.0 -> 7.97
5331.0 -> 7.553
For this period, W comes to 1.09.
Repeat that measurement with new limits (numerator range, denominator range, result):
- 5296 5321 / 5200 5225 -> 1.19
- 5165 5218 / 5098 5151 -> 0.92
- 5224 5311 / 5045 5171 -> 1.11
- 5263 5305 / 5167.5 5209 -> 1.24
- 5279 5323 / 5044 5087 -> 1.22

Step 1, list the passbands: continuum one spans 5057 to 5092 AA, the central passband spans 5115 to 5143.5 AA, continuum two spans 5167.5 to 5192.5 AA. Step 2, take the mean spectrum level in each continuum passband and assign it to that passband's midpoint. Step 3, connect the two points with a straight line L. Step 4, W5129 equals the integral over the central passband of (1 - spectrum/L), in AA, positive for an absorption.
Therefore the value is -3.3 AA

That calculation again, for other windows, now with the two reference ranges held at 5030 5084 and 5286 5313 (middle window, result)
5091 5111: 0.70 AA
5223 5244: 1.42 AA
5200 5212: 1.53 AA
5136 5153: 0.00 AA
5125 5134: 0.81 AA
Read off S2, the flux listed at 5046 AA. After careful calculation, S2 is 7.2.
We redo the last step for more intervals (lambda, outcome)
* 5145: 8.181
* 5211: 6.988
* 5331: 7.553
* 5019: 7.47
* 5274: 7.791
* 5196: 7.158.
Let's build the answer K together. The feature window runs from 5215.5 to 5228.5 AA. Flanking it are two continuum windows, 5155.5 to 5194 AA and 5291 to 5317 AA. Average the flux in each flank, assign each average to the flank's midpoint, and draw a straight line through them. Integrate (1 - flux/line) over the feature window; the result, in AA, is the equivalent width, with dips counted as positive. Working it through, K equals -1.0 AA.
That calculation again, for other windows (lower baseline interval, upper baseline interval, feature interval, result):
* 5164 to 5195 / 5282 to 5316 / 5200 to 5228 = -2.10 AA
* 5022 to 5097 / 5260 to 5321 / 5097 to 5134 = 1.71 AA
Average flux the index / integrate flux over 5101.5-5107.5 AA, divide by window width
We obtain 7.33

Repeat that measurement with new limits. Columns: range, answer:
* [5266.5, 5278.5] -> 7.36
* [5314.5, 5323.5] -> 8.23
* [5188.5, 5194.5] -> 6.82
